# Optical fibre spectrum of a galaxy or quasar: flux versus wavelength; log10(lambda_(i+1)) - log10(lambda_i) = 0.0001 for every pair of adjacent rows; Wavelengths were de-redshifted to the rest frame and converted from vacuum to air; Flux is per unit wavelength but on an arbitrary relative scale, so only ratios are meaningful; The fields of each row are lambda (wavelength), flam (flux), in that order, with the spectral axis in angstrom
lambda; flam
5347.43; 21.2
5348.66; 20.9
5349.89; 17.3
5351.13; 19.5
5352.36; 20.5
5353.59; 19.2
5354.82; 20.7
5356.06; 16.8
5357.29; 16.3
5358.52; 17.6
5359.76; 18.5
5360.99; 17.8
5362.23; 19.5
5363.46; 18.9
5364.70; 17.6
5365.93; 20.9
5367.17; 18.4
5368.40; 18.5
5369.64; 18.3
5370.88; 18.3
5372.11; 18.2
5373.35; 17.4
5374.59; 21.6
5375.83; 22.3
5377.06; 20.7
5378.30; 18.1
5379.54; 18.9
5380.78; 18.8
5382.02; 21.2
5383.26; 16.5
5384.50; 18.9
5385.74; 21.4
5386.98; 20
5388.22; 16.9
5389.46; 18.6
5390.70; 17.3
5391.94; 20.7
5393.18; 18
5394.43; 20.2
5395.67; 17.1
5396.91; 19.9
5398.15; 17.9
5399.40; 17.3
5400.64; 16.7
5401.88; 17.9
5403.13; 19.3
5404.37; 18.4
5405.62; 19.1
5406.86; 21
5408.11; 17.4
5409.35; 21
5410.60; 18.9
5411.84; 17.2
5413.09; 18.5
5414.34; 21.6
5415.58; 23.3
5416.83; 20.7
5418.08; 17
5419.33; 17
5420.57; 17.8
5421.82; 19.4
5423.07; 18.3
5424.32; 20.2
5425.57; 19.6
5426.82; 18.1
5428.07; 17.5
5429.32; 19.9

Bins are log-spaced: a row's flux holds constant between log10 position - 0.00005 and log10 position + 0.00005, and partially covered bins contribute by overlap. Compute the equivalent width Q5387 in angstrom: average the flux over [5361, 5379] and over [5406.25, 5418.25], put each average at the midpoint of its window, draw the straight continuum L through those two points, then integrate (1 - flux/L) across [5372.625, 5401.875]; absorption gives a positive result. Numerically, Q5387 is 0.7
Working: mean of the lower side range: 19.1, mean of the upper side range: 19.8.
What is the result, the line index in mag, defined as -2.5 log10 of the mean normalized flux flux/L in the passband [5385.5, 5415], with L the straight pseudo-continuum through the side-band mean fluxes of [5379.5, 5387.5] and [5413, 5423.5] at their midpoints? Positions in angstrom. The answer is 0.03 mag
